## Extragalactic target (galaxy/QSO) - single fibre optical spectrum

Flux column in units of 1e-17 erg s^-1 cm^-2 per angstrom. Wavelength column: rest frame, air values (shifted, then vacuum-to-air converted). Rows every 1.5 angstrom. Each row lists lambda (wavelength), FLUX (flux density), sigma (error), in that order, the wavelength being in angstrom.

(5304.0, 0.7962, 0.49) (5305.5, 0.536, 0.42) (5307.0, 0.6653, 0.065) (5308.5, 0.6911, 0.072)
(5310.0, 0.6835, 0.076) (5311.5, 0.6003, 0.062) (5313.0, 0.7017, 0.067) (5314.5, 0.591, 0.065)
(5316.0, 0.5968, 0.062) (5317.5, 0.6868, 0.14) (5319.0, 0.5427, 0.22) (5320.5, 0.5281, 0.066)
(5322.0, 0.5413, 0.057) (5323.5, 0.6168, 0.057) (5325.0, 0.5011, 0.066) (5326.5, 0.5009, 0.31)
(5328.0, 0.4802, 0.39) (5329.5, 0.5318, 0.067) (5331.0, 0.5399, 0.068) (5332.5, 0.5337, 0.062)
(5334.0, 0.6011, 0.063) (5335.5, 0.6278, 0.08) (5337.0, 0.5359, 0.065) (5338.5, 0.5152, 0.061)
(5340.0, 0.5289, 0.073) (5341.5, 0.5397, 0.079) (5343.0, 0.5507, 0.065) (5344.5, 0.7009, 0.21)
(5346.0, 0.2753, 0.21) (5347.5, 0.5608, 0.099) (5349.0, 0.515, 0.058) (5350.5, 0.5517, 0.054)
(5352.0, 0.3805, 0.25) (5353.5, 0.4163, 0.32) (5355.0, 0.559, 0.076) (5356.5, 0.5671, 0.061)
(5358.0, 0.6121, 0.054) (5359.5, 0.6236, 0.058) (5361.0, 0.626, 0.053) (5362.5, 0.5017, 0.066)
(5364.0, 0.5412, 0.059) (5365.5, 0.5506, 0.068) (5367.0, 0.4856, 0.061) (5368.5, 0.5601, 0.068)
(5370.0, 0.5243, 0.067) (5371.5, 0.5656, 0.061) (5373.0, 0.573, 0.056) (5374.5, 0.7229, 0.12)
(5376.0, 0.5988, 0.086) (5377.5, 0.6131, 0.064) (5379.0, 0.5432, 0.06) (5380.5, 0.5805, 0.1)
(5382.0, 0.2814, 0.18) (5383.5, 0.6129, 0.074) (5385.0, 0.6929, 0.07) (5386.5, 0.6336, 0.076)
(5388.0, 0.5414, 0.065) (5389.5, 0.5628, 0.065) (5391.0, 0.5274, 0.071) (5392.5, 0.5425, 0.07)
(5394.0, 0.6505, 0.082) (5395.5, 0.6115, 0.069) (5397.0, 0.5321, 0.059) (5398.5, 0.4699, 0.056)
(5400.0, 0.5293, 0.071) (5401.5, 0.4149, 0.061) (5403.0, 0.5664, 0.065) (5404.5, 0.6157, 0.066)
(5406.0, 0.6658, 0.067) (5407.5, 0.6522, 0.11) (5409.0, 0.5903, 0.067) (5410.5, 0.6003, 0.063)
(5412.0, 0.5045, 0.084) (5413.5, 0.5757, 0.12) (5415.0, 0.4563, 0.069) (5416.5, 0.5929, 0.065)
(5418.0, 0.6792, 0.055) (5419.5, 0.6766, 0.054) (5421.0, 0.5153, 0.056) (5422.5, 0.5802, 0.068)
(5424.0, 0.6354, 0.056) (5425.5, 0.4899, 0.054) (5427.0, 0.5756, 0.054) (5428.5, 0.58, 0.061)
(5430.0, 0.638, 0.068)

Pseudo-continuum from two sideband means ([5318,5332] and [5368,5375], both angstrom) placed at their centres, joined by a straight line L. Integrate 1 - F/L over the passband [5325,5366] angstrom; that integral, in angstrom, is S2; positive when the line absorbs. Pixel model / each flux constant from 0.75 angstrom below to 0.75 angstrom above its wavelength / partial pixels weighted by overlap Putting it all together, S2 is 1.6 angstrom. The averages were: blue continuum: 0.534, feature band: 0.535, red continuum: 0.585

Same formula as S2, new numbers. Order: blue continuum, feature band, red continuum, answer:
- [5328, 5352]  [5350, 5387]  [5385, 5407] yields -0.4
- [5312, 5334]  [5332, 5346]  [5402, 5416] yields 0.3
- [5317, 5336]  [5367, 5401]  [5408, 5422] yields 0.3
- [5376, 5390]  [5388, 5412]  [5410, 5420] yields 0.3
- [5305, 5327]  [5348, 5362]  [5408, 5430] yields 1.3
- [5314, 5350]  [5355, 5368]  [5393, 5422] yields -0.1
